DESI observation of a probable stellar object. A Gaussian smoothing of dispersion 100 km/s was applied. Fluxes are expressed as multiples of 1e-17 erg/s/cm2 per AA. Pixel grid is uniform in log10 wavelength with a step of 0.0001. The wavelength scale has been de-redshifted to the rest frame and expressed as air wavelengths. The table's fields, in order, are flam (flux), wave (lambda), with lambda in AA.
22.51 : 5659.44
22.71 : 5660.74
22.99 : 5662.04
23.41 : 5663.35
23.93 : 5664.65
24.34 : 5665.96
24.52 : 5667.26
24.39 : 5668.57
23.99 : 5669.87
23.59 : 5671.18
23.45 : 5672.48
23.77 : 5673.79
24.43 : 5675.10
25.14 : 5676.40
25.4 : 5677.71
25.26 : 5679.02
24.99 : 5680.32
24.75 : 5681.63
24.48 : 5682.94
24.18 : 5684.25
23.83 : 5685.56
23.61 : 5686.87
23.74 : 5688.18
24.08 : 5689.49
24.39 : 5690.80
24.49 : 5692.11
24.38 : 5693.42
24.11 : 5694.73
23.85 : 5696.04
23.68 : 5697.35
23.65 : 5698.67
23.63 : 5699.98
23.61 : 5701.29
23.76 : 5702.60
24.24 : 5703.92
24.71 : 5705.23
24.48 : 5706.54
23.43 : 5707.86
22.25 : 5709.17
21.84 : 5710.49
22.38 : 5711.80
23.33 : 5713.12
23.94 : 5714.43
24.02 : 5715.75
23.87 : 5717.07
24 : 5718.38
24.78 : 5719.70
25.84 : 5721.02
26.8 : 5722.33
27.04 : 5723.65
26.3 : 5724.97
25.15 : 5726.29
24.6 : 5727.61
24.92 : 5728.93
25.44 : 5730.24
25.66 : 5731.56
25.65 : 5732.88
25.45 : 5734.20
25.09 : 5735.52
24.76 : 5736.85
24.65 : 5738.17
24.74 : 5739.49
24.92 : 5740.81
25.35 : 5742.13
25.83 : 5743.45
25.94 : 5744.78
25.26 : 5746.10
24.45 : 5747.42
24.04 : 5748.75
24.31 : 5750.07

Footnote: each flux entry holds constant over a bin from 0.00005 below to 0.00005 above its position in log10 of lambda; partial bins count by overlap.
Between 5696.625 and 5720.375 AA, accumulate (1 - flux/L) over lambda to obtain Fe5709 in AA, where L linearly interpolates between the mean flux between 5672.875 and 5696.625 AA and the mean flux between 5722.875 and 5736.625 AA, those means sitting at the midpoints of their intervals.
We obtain 1.3 AA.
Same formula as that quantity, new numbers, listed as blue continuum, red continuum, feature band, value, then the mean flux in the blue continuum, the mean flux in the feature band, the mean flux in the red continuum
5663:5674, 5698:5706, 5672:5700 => -0.4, 24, 24.3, 23.9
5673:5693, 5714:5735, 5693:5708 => 0.5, 24.4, 24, 25.2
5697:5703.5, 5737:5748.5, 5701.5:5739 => -0.4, 23.7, 24.6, 25.1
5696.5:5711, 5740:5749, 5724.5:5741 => -0.3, 23.6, 25.2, 25.2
